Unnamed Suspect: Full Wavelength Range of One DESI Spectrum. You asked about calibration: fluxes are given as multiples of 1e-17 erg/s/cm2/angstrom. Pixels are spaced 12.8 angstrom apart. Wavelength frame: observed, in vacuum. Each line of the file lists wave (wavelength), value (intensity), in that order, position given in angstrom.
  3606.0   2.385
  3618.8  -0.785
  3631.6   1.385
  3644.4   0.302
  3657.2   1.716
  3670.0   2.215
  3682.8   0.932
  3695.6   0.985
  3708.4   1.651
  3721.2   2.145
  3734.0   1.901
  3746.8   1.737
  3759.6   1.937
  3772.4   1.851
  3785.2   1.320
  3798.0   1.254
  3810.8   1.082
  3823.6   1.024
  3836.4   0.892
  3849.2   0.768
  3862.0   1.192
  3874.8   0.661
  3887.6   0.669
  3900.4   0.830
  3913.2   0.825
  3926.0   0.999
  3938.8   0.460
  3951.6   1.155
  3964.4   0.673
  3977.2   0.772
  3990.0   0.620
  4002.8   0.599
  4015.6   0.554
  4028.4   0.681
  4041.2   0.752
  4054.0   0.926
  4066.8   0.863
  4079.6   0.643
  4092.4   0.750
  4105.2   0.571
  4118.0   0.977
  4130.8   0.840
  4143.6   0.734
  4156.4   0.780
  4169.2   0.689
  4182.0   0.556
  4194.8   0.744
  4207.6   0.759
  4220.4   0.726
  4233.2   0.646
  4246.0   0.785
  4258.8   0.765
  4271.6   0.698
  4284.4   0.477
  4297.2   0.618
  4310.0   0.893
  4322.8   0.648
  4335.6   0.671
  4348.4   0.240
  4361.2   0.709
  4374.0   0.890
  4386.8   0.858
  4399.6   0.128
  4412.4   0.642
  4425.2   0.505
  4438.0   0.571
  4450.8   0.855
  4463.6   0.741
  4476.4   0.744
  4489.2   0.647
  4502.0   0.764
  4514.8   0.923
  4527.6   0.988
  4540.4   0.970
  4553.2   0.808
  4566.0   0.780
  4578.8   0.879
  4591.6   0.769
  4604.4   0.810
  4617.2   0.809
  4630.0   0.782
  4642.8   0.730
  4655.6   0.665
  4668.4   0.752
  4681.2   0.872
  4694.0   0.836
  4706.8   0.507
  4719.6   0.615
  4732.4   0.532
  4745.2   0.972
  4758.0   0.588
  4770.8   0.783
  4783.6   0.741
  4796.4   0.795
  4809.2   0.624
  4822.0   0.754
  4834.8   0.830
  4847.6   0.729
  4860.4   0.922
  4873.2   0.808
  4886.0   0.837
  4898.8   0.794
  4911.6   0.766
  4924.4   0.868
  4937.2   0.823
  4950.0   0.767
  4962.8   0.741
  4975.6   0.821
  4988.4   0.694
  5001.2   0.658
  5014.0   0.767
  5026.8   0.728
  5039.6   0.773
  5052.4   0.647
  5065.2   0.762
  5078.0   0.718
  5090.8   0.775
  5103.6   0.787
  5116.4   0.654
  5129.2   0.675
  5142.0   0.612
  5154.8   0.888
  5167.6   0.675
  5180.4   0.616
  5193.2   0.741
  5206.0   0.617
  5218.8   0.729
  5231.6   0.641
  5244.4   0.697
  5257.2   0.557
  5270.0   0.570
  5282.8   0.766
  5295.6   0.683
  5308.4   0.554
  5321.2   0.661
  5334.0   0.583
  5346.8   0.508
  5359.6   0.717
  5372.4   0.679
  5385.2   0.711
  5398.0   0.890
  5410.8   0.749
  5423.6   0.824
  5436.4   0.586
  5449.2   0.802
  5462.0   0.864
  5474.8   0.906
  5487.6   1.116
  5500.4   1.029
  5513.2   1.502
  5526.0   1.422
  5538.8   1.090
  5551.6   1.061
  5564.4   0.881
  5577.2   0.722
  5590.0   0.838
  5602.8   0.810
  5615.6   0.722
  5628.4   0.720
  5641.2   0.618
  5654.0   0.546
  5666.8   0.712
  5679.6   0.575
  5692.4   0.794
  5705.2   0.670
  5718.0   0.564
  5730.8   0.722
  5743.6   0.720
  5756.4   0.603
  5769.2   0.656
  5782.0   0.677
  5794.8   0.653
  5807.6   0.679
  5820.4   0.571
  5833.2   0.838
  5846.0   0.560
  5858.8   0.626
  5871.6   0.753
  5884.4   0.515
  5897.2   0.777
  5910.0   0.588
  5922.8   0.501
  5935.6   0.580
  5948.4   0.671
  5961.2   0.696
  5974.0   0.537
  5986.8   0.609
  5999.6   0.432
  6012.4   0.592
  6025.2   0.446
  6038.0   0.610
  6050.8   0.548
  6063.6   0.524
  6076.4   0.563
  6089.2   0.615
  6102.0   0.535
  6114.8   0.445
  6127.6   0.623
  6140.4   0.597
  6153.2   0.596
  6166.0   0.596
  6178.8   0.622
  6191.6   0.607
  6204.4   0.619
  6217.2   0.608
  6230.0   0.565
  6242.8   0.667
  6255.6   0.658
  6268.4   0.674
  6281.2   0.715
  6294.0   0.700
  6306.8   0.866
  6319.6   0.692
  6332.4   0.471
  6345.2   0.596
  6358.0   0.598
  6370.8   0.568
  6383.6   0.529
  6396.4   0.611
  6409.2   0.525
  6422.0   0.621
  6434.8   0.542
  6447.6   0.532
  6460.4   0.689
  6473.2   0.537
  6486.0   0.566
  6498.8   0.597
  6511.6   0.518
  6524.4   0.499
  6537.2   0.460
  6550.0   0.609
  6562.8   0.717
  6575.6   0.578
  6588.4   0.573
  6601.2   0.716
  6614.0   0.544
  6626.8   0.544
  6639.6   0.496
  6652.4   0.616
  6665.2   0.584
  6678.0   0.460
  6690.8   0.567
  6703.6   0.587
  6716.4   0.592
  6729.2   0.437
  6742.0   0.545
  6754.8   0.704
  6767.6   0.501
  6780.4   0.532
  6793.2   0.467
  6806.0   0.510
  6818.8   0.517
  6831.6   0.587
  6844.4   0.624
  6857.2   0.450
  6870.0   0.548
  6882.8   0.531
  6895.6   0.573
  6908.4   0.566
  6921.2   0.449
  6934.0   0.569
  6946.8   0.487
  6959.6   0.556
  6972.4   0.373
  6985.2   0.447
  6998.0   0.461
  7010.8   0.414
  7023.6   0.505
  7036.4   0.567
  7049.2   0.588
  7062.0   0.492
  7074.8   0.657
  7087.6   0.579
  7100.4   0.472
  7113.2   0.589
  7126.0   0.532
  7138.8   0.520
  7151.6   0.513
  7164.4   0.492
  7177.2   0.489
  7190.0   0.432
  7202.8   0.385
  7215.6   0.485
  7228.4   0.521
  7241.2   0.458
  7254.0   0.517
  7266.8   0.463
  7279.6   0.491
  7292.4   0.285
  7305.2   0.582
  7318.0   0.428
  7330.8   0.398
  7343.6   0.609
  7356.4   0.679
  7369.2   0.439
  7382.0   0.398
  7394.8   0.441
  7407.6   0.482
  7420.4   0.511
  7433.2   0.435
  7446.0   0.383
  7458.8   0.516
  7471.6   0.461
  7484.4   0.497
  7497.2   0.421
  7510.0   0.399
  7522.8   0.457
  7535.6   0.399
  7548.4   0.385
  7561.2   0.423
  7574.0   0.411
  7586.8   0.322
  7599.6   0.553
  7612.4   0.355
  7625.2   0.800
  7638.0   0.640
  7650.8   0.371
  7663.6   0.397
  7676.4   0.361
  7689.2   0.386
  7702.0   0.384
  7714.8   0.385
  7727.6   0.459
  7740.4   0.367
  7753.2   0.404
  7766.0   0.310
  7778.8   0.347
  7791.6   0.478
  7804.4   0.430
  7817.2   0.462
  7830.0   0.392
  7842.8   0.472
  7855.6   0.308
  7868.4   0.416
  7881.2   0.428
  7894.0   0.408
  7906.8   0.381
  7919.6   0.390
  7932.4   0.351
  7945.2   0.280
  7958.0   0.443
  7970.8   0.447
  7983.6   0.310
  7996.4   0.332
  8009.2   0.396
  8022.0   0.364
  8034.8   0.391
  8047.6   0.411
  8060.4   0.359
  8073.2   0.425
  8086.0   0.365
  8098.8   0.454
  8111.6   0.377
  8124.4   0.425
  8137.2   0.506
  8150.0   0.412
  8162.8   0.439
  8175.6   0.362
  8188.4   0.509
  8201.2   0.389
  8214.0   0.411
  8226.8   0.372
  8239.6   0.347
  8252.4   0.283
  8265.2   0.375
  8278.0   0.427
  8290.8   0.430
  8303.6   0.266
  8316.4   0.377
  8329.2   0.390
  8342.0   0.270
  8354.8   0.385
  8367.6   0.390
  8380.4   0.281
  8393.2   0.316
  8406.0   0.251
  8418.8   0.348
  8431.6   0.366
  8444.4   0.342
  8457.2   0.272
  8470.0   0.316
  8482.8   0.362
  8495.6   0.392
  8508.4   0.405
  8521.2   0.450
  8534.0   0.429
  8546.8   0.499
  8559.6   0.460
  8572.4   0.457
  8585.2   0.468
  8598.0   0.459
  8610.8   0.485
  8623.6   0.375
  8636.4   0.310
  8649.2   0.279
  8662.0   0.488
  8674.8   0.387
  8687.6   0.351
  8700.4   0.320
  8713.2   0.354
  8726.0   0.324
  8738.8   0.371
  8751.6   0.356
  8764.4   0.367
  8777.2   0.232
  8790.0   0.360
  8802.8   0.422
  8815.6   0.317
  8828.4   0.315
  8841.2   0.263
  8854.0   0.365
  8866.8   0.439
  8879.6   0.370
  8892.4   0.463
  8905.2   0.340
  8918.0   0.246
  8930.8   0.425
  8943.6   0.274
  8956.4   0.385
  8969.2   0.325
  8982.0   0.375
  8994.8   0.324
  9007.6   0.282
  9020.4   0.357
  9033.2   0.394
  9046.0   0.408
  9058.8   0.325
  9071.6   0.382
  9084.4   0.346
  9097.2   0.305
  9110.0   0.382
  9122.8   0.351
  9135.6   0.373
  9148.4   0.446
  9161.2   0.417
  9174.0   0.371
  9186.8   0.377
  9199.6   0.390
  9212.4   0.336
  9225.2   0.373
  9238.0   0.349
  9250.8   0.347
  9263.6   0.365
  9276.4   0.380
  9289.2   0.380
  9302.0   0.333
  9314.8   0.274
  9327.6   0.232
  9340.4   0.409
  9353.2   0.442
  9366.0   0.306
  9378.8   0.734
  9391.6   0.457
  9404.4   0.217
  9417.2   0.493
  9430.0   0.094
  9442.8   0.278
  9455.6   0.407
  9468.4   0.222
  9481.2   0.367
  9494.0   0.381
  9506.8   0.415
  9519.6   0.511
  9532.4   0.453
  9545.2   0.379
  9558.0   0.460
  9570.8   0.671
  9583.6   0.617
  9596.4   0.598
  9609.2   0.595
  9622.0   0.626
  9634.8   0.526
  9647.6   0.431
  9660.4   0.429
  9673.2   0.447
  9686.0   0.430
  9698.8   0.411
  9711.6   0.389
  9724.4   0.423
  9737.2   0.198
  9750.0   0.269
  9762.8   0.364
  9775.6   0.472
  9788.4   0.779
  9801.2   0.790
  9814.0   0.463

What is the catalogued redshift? 0.97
